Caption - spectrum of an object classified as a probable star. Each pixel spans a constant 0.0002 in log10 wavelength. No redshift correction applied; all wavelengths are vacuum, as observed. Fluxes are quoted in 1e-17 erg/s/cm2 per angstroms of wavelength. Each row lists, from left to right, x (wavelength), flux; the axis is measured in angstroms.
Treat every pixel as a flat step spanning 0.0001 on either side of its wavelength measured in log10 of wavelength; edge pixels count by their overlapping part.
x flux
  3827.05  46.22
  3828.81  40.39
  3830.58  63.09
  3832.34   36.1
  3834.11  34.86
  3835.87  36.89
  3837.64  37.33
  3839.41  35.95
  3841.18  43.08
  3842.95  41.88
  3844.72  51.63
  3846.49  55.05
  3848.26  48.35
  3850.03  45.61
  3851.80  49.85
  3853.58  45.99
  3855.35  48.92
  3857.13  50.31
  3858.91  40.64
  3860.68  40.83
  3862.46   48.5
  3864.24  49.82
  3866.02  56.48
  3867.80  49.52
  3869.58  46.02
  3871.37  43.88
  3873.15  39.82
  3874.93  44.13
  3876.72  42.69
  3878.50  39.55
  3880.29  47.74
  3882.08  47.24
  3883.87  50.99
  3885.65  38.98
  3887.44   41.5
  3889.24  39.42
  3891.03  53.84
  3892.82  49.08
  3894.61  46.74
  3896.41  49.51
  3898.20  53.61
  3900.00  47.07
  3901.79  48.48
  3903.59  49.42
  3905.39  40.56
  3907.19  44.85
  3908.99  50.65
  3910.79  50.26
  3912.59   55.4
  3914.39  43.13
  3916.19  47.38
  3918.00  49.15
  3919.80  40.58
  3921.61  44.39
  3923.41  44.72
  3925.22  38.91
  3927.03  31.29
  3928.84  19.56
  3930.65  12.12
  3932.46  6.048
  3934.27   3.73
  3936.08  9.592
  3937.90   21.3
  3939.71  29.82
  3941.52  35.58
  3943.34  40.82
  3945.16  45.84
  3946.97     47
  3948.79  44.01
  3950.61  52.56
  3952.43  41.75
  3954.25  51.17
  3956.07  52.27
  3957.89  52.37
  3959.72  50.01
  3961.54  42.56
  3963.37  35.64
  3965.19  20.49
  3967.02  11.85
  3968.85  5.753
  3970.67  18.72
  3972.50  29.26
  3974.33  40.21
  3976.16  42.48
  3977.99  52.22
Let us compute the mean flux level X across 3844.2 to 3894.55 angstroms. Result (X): 46.6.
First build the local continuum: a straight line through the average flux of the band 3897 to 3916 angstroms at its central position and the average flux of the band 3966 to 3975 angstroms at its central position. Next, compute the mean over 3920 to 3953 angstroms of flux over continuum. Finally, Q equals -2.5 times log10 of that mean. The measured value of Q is 0.08 mag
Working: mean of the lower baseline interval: 48.3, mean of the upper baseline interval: 20.6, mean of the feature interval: 31.7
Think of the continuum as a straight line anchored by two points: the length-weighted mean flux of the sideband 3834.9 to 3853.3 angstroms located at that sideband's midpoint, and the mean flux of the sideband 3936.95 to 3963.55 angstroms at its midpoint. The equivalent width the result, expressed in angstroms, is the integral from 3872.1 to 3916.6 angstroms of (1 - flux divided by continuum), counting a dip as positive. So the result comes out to -2.7 angstroms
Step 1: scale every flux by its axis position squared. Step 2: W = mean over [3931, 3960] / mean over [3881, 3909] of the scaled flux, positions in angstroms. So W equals 0.78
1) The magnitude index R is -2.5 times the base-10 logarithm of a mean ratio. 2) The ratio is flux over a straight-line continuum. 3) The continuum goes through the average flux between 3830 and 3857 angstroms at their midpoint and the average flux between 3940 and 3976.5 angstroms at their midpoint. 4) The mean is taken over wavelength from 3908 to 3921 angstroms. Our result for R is -0.18 mag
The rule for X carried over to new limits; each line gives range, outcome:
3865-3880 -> 45.4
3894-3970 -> 38.2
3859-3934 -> 43.1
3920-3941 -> 24.5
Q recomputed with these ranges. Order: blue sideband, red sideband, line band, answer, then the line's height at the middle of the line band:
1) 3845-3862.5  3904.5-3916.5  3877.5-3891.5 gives 0.07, 47.5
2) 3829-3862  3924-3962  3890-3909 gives -0.23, 39.2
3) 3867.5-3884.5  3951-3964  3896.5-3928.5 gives 0.01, 45.8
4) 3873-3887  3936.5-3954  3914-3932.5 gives 0.16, 41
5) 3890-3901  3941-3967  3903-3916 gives 0.01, 48.2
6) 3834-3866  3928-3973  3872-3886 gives -0.07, 41.3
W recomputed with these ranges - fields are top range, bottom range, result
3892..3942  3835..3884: 0.85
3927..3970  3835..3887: 0.73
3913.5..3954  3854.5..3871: 0.75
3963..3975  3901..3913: 0.48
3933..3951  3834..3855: 0.76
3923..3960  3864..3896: 0.77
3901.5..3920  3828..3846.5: 1.15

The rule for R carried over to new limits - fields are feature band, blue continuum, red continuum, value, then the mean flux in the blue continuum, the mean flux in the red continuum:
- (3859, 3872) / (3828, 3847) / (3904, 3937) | -0.175 mag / 43.1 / 35.3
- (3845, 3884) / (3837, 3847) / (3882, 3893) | -0.052 mag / 43.9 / 45.6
